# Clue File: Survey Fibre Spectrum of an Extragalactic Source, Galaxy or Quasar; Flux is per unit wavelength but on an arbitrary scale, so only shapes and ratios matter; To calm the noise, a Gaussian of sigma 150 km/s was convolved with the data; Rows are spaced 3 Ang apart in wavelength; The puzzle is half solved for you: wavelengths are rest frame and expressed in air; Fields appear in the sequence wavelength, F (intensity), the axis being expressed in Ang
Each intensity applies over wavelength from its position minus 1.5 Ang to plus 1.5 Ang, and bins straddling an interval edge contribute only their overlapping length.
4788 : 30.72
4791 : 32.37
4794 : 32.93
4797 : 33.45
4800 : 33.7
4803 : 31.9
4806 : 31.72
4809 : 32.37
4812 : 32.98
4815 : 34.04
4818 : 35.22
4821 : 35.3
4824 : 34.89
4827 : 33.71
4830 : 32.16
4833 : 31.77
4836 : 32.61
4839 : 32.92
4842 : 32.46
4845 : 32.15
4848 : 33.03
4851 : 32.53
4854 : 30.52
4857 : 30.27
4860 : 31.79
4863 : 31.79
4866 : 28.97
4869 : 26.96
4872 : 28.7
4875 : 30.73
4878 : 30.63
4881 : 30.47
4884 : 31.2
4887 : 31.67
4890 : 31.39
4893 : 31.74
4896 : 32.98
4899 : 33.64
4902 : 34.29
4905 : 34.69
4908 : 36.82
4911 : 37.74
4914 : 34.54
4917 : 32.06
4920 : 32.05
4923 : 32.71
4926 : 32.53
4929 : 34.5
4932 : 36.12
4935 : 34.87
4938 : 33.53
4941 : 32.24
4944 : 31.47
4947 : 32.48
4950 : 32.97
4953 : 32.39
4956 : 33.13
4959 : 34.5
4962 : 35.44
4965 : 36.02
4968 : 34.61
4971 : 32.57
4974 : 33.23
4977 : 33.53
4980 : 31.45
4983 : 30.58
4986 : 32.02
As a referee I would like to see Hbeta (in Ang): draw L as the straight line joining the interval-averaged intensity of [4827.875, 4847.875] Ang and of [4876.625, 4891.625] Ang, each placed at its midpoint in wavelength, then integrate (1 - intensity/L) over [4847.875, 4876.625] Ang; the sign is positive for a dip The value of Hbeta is 1.20 Ang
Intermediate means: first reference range 32.4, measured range 30.4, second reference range 31.1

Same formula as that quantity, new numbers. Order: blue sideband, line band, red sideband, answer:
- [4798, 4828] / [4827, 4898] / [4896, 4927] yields 5.2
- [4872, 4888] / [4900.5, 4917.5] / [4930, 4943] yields -1.4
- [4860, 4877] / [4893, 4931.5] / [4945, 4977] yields -3.0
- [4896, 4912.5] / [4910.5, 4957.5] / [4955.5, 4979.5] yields 1.8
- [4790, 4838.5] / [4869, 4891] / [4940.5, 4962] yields 1.8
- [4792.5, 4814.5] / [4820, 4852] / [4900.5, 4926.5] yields 0.2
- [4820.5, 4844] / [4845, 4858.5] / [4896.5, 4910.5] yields 0.8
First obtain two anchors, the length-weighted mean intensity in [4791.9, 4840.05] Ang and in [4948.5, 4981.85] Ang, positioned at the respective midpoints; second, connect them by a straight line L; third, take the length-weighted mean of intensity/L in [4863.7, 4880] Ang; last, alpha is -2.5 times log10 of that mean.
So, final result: 0.14 mag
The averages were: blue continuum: 33.2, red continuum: 33.6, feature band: 29.4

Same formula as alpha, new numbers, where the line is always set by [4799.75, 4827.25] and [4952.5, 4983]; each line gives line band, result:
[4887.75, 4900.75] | 0.04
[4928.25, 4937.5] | -0.05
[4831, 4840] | 0.04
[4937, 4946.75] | 0.04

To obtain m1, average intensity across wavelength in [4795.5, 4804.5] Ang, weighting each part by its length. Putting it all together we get 33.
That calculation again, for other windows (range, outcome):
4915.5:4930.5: 32.8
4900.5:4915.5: 35.6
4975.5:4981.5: 32.5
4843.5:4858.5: 31.7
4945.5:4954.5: 32.6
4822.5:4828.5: 34.3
